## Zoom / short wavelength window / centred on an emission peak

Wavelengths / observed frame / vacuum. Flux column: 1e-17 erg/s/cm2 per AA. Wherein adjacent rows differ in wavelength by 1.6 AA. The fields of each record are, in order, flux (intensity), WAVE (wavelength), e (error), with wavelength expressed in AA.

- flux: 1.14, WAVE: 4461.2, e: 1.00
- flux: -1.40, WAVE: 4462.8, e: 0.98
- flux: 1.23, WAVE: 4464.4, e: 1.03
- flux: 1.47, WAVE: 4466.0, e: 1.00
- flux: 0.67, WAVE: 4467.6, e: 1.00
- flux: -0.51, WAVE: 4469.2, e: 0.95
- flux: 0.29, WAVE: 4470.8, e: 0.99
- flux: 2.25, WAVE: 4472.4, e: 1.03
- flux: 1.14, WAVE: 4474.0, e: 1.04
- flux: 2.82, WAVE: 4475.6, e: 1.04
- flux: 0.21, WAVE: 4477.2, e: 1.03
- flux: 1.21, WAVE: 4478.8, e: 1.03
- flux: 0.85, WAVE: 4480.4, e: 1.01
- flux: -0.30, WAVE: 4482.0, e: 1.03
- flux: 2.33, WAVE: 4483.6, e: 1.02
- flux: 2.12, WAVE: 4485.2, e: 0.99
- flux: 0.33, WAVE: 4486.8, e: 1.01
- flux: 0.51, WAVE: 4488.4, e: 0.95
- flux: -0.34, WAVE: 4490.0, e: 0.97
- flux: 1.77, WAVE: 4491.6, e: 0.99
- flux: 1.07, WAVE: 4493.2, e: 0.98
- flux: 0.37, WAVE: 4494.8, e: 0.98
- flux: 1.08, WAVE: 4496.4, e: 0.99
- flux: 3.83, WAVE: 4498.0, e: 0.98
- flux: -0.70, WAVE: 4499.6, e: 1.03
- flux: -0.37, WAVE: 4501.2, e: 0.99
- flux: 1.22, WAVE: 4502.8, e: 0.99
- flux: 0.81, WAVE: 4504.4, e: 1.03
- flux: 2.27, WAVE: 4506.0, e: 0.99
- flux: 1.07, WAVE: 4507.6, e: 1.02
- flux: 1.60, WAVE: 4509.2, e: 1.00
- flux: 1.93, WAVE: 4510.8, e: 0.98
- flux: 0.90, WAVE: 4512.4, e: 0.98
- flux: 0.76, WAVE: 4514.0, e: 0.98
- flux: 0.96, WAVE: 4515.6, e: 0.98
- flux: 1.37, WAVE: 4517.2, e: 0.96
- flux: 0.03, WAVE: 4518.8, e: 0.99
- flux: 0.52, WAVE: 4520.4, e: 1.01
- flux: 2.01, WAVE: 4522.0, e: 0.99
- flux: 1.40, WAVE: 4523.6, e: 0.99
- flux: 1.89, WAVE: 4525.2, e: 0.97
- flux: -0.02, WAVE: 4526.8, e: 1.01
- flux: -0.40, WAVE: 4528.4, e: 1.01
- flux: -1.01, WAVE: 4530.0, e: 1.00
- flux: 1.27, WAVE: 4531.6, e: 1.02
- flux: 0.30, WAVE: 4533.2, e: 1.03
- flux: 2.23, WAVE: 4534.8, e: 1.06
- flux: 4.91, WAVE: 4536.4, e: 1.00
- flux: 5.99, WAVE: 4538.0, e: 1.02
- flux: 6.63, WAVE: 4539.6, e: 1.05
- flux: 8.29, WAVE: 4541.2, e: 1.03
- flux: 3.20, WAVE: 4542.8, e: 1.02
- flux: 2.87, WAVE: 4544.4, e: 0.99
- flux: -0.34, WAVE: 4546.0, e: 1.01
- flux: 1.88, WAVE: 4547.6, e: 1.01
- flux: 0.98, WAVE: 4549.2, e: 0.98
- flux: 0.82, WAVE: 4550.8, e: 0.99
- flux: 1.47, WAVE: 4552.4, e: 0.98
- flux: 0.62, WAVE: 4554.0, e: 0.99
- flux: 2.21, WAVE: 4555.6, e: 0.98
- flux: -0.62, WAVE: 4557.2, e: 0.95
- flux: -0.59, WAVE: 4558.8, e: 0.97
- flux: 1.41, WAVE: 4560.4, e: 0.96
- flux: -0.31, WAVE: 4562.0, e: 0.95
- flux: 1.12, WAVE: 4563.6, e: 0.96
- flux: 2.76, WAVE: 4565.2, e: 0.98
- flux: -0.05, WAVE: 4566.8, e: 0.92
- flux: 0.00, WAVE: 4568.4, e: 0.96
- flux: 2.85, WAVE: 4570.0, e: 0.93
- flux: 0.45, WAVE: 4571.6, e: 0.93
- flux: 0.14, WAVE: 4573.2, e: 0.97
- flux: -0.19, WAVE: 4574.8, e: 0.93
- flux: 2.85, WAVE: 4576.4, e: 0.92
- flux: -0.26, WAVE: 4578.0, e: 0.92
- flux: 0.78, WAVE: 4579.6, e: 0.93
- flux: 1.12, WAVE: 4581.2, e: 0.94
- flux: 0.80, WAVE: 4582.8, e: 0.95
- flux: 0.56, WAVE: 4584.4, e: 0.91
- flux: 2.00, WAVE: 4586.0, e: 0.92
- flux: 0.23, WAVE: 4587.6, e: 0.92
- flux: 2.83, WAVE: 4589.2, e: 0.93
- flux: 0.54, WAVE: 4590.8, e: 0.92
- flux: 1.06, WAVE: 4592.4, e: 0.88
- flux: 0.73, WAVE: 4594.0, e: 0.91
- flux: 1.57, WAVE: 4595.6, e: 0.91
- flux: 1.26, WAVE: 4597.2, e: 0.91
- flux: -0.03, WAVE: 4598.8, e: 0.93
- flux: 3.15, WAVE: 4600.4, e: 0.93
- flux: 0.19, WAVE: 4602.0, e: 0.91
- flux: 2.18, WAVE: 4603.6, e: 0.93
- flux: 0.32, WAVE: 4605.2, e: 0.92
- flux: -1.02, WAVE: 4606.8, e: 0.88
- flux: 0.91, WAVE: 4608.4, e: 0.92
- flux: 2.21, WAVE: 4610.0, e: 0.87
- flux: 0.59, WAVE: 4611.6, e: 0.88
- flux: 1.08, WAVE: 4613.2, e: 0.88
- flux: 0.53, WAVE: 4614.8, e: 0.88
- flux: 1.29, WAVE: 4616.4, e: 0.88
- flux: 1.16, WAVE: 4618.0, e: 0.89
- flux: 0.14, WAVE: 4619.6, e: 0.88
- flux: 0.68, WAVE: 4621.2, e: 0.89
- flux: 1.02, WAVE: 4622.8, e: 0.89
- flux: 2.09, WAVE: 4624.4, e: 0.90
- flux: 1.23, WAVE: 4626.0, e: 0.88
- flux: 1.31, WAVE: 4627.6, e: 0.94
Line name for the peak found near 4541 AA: [O II]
